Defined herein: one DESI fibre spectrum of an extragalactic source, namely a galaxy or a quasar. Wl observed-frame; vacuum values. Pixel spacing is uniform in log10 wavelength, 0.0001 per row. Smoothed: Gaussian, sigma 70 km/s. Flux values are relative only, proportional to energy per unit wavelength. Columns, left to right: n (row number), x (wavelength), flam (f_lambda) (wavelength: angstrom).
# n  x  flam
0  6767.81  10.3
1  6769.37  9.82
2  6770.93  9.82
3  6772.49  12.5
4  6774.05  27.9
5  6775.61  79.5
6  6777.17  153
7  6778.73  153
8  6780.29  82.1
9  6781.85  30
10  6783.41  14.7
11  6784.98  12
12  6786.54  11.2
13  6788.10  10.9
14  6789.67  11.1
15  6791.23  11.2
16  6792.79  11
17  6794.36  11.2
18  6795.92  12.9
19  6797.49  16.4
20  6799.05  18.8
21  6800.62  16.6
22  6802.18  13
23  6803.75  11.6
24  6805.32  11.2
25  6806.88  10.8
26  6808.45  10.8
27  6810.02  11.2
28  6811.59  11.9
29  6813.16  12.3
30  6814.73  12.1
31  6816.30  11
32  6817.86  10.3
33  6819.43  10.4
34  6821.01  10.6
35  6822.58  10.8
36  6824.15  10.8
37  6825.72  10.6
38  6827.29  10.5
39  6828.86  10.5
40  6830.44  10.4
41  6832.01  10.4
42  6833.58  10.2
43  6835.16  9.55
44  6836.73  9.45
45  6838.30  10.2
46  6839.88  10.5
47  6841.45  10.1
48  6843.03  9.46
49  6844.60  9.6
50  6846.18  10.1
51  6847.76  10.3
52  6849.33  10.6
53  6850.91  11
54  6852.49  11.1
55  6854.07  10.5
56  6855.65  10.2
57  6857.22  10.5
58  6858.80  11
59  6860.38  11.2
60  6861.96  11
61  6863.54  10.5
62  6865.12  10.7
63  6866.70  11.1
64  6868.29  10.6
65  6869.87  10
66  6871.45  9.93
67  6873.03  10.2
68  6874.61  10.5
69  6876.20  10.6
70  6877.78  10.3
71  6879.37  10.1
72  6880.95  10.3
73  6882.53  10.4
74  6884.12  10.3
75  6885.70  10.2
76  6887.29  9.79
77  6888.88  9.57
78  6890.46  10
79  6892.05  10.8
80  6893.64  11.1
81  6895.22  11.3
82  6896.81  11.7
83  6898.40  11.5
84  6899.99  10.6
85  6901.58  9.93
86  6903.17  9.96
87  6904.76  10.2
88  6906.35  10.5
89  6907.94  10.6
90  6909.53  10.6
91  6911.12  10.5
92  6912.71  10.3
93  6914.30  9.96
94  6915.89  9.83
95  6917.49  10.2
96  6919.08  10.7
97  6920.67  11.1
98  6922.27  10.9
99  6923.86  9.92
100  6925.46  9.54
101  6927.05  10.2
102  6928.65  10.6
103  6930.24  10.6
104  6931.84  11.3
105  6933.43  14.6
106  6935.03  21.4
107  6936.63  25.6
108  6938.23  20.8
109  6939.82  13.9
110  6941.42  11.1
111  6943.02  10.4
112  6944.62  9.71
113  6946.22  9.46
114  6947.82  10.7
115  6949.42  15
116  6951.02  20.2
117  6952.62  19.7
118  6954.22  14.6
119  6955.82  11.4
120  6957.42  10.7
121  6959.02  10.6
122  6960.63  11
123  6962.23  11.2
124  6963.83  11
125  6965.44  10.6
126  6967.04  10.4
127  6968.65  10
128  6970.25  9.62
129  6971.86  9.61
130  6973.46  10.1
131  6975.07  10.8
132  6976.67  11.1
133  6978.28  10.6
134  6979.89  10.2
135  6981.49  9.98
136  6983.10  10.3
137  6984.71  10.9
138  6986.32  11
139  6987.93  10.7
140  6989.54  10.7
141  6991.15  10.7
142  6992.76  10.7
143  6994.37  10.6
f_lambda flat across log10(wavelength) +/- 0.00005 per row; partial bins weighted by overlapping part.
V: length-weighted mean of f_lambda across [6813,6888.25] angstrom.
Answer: 10.5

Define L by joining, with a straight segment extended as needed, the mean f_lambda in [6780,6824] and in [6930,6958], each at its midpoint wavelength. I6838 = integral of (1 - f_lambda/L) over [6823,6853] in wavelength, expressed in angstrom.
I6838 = 8.7 angstrom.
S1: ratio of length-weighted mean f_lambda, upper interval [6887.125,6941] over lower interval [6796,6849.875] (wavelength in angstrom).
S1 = 1.0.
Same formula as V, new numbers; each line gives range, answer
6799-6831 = 11.6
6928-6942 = 15.7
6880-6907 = 10.5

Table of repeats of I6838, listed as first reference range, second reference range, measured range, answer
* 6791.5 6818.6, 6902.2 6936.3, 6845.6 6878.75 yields 3.7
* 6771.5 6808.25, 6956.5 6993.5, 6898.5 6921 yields 9.5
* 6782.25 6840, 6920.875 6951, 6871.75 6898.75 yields 4.6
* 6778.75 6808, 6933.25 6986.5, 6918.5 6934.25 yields 3.6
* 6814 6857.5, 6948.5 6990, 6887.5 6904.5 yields 0.6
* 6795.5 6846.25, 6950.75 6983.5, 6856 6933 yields 6.2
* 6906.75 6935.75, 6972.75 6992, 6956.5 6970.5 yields 0.2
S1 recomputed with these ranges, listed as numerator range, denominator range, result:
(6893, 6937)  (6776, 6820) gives 0.44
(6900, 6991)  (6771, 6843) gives 0.55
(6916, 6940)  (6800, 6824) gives 1.15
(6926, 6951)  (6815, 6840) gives 1.33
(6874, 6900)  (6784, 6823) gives 0.87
